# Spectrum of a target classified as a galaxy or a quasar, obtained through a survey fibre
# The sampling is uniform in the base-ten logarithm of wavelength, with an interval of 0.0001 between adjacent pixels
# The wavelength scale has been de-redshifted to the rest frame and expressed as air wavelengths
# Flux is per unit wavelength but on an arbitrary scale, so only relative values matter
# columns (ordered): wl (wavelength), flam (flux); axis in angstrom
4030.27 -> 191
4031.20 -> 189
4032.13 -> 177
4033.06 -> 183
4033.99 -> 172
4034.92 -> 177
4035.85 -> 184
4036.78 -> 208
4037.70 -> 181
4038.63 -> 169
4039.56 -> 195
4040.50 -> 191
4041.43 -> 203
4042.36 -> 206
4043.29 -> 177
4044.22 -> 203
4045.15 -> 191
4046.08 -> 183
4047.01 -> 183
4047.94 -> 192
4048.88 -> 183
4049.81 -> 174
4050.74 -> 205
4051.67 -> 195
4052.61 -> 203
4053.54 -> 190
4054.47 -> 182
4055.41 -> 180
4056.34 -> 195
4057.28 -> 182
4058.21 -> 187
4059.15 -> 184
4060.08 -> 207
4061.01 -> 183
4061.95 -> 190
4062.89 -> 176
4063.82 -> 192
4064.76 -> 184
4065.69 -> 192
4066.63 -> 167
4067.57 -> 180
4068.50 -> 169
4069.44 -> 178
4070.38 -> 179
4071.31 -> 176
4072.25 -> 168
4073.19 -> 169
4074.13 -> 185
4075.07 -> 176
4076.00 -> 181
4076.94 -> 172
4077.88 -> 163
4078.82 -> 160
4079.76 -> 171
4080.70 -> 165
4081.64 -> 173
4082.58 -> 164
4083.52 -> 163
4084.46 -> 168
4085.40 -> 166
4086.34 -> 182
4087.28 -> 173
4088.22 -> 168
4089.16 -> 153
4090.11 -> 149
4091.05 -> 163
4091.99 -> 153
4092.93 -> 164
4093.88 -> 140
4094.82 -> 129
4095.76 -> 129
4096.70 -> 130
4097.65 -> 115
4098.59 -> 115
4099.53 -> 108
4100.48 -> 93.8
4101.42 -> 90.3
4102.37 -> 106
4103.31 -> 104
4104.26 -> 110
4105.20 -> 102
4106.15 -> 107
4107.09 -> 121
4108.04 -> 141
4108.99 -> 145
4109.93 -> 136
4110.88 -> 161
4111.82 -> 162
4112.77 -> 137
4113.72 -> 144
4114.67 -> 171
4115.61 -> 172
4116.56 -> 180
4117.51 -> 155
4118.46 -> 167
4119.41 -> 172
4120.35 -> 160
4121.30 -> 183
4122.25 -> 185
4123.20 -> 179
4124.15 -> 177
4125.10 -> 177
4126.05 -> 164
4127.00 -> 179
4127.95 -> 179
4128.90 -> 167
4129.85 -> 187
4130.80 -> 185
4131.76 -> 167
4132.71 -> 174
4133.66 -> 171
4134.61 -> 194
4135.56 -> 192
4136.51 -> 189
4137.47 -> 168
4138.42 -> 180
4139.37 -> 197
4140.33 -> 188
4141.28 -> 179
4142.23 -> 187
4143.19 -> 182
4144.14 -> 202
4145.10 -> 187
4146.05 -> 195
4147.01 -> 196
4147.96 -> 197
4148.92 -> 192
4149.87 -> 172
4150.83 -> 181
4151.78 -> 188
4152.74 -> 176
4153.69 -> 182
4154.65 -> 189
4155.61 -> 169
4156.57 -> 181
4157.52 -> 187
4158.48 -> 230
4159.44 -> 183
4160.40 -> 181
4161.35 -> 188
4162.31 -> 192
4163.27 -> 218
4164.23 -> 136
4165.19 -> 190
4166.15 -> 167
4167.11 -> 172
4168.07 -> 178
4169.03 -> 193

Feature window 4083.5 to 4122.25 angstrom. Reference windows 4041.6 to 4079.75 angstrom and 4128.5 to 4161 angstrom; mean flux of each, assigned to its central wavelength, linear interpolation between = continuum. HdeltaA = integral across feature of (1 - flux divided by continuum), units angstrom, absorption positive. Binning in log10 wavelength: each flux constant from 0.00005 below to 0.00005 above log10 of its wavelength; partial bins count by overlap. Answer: 8.51 angstrom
